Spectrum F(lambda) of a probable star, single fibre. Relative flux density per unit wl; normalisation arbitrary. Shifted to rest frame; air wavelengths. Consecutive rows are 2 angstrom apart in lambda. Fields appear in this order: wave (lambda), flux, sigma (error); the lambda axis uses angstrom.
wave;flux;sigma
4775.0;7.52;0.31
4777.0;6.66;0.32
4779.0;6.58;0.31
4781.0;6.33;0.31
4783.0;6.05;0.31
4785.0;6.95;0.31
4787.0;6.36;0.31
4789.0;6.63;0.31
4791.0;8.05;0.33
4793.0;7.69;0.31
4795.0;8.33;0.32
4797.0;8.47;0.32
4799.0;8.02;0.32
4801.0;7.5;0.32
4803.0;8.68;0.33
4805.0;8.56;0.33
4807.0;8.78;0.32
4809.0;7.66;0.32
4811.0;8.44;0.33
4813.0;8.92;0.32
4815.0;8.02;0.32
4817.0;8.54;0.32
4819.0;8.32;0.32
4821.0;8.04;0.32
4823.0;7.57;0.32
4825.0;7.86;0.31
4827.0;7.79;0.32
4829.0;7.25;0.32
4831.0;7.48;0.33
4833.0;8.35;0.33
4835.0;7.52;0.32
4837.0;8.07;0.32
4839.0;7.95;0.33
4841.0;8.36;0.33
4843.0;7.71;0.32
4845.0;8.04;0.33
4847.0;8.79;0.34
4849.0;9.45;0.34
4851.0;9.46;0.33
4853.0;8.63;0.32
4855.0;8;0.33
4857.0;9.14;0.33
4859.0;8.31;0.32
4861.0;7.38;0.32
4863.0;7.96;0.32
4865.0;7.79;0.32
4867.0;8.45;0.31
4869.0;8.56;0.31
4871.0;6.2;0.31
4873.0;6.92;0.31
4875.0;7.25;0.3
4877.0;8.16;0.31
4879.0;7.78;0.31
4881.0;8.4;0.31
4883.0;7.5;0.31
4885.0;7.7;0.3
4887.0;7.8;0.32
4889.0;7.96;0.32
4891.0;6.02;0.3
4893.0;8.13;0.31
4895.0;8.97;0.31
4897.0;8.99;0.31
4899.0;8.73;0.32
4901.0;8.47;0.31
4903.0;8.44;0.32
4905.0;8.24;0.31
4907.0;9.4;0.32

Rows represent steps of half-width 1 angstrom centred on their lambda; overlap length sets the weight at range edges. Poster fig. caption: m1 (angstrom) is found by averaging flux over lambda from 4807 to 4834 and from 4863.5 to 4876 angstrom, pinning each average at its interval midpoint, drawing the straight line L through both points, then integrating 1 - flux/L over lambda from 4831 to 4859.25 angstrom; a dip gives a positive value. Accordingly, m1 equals -2.1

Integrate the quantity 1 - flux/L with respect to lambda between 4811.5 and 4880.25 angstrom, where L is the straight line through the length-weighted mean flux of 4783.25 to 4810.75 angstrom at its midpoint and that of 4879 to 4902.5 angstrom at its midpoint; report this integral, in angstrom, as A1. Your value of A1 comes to -1.17 angstrom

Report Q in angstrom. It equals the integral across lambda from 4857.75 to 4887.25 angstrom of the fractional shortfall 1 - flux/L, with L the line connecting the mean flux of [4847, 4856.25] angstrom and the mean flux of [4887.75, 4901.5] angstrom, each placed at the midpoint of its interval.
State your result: 2.7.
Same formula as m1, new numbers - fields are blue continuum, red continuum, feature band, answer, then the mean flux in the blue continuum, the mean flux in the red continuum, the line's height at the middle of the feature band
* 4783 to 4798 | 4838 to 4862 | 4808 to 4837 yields -0.1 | 7.4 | 8.44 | 7.96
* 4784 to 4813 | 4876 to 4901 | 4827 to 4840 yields 0.3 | 7.9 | 8.03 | 7.95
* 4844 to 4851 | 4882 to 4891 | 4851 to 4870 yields 0.3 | 8.86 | 7.55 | 8.42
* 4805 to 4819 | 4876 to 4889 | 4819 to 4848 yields 1.1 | 8.4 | 7.9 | 8.25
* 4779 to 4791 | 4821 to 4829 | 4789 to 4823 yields -4.7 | 6.61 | 7.72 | 7.19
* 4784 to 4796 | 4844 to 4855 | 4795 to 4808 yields -1.2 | 7.34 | 8.79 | 7.62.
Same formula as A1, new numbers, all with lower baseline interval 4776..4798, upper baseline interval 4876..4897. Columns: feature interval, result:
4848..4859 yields -1.8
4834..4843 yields -0.5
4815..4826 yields -1.0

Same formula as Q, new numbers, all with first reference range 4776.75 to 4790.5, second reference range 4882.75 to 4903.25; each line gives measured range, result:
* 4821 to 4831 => -0.71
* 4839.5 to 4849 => -1.21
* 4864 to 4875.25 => 0.29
